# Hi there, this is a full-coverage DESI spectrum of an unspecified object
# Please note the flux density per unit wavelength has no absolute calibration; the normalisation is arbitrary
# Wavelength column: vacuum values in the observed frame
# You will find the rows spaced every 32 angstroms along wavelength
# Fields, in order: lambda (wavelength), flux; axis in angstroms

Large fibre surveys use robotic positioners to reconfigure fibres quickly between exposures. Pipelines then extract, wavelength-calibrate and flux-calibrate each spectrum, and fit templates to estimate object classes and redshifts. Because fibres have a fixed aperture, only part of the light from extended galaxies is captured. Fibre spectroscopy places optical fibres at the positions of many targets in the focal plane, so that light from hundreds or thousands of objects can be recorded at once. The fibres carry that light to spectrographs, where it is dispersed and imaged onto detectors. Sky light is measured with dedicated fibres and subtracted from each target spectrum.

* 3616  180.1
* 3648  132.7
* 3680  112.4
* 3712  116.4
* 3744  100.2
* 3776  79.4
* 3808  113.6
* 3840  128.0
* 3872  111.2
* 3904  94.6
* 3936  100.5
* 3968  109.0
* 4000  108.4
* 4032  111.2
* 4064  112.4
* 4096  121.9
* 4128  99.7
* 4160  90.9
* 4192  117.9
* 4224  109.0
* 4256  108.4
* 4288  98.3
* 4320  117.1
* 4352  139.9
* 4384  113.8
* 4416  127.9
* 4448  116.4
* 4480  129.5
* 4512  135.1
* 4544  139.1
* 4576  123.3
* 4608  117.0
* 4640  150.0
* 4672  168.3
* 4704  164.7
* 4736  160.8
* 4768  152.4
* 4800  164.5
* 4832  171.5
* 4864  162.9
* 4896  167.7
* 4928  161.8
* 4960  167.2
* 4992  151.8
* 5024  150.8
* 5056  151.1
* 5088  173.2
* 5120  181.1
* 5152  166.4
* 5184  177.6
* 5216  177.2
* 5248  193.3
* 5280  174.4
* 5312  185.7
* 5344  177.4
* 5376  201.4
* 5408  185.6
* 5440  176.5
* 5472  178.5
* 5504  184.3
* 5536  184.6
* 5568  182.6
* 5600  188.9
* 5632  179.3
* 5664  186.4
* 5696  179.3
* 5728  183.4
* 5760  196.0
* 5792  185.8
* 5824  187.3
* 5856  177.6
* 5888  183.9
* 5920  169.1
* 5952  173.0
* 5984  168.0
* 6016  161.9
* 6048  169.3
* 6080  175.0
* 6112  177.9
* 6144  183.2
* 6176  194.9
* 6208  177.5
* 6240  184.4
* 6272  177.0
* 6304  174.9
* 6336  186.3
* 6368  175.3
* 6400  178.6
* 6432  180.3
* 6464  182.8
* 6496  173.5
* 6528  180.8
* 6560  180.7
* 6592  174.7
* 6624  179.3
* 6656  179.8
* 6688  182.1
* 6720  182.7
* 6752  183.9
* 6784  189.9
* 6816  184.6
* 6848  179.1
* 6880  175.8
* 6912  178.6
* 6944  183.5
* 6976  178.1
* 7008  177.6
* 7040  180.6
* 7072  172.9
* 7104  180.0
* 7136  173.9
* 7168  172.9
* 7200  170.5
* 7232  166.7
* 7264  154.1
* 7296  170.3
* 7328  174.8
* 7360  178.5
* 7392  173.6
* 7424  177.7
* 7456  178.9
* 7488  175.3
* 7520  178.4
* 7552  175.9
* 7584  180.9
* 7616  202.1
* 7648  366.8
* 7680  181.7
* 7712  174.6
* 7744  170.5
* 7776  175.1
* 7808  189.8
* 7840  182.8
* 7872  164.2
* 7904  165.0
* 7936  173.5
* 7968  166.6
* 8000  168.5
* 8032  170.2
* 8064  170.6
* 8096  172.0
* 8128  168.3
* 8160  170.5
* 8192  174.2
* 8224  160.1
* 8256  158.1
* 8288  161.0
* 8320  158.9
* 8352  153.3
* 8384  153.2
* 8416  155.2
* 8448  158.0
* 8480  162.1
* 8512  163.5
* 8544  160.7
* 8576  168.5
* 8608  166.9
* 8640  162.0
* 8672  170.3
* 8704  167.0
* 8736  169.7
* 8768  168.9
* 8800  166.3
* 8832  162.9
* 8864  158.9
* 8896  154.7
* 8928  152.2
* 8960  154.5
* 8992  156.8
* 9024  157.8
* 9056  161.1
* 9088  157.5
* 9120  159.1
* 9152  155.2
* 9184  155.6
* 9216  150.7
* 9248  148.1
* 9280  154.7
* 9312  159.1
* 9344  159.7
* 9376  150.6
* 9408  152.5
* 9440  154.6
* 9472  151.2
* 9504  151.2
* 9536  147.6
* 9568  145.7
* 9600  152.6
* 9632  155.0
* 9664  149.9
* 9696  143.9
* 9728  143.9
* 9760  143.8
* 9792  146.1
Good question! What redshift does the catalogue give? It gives 0.16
